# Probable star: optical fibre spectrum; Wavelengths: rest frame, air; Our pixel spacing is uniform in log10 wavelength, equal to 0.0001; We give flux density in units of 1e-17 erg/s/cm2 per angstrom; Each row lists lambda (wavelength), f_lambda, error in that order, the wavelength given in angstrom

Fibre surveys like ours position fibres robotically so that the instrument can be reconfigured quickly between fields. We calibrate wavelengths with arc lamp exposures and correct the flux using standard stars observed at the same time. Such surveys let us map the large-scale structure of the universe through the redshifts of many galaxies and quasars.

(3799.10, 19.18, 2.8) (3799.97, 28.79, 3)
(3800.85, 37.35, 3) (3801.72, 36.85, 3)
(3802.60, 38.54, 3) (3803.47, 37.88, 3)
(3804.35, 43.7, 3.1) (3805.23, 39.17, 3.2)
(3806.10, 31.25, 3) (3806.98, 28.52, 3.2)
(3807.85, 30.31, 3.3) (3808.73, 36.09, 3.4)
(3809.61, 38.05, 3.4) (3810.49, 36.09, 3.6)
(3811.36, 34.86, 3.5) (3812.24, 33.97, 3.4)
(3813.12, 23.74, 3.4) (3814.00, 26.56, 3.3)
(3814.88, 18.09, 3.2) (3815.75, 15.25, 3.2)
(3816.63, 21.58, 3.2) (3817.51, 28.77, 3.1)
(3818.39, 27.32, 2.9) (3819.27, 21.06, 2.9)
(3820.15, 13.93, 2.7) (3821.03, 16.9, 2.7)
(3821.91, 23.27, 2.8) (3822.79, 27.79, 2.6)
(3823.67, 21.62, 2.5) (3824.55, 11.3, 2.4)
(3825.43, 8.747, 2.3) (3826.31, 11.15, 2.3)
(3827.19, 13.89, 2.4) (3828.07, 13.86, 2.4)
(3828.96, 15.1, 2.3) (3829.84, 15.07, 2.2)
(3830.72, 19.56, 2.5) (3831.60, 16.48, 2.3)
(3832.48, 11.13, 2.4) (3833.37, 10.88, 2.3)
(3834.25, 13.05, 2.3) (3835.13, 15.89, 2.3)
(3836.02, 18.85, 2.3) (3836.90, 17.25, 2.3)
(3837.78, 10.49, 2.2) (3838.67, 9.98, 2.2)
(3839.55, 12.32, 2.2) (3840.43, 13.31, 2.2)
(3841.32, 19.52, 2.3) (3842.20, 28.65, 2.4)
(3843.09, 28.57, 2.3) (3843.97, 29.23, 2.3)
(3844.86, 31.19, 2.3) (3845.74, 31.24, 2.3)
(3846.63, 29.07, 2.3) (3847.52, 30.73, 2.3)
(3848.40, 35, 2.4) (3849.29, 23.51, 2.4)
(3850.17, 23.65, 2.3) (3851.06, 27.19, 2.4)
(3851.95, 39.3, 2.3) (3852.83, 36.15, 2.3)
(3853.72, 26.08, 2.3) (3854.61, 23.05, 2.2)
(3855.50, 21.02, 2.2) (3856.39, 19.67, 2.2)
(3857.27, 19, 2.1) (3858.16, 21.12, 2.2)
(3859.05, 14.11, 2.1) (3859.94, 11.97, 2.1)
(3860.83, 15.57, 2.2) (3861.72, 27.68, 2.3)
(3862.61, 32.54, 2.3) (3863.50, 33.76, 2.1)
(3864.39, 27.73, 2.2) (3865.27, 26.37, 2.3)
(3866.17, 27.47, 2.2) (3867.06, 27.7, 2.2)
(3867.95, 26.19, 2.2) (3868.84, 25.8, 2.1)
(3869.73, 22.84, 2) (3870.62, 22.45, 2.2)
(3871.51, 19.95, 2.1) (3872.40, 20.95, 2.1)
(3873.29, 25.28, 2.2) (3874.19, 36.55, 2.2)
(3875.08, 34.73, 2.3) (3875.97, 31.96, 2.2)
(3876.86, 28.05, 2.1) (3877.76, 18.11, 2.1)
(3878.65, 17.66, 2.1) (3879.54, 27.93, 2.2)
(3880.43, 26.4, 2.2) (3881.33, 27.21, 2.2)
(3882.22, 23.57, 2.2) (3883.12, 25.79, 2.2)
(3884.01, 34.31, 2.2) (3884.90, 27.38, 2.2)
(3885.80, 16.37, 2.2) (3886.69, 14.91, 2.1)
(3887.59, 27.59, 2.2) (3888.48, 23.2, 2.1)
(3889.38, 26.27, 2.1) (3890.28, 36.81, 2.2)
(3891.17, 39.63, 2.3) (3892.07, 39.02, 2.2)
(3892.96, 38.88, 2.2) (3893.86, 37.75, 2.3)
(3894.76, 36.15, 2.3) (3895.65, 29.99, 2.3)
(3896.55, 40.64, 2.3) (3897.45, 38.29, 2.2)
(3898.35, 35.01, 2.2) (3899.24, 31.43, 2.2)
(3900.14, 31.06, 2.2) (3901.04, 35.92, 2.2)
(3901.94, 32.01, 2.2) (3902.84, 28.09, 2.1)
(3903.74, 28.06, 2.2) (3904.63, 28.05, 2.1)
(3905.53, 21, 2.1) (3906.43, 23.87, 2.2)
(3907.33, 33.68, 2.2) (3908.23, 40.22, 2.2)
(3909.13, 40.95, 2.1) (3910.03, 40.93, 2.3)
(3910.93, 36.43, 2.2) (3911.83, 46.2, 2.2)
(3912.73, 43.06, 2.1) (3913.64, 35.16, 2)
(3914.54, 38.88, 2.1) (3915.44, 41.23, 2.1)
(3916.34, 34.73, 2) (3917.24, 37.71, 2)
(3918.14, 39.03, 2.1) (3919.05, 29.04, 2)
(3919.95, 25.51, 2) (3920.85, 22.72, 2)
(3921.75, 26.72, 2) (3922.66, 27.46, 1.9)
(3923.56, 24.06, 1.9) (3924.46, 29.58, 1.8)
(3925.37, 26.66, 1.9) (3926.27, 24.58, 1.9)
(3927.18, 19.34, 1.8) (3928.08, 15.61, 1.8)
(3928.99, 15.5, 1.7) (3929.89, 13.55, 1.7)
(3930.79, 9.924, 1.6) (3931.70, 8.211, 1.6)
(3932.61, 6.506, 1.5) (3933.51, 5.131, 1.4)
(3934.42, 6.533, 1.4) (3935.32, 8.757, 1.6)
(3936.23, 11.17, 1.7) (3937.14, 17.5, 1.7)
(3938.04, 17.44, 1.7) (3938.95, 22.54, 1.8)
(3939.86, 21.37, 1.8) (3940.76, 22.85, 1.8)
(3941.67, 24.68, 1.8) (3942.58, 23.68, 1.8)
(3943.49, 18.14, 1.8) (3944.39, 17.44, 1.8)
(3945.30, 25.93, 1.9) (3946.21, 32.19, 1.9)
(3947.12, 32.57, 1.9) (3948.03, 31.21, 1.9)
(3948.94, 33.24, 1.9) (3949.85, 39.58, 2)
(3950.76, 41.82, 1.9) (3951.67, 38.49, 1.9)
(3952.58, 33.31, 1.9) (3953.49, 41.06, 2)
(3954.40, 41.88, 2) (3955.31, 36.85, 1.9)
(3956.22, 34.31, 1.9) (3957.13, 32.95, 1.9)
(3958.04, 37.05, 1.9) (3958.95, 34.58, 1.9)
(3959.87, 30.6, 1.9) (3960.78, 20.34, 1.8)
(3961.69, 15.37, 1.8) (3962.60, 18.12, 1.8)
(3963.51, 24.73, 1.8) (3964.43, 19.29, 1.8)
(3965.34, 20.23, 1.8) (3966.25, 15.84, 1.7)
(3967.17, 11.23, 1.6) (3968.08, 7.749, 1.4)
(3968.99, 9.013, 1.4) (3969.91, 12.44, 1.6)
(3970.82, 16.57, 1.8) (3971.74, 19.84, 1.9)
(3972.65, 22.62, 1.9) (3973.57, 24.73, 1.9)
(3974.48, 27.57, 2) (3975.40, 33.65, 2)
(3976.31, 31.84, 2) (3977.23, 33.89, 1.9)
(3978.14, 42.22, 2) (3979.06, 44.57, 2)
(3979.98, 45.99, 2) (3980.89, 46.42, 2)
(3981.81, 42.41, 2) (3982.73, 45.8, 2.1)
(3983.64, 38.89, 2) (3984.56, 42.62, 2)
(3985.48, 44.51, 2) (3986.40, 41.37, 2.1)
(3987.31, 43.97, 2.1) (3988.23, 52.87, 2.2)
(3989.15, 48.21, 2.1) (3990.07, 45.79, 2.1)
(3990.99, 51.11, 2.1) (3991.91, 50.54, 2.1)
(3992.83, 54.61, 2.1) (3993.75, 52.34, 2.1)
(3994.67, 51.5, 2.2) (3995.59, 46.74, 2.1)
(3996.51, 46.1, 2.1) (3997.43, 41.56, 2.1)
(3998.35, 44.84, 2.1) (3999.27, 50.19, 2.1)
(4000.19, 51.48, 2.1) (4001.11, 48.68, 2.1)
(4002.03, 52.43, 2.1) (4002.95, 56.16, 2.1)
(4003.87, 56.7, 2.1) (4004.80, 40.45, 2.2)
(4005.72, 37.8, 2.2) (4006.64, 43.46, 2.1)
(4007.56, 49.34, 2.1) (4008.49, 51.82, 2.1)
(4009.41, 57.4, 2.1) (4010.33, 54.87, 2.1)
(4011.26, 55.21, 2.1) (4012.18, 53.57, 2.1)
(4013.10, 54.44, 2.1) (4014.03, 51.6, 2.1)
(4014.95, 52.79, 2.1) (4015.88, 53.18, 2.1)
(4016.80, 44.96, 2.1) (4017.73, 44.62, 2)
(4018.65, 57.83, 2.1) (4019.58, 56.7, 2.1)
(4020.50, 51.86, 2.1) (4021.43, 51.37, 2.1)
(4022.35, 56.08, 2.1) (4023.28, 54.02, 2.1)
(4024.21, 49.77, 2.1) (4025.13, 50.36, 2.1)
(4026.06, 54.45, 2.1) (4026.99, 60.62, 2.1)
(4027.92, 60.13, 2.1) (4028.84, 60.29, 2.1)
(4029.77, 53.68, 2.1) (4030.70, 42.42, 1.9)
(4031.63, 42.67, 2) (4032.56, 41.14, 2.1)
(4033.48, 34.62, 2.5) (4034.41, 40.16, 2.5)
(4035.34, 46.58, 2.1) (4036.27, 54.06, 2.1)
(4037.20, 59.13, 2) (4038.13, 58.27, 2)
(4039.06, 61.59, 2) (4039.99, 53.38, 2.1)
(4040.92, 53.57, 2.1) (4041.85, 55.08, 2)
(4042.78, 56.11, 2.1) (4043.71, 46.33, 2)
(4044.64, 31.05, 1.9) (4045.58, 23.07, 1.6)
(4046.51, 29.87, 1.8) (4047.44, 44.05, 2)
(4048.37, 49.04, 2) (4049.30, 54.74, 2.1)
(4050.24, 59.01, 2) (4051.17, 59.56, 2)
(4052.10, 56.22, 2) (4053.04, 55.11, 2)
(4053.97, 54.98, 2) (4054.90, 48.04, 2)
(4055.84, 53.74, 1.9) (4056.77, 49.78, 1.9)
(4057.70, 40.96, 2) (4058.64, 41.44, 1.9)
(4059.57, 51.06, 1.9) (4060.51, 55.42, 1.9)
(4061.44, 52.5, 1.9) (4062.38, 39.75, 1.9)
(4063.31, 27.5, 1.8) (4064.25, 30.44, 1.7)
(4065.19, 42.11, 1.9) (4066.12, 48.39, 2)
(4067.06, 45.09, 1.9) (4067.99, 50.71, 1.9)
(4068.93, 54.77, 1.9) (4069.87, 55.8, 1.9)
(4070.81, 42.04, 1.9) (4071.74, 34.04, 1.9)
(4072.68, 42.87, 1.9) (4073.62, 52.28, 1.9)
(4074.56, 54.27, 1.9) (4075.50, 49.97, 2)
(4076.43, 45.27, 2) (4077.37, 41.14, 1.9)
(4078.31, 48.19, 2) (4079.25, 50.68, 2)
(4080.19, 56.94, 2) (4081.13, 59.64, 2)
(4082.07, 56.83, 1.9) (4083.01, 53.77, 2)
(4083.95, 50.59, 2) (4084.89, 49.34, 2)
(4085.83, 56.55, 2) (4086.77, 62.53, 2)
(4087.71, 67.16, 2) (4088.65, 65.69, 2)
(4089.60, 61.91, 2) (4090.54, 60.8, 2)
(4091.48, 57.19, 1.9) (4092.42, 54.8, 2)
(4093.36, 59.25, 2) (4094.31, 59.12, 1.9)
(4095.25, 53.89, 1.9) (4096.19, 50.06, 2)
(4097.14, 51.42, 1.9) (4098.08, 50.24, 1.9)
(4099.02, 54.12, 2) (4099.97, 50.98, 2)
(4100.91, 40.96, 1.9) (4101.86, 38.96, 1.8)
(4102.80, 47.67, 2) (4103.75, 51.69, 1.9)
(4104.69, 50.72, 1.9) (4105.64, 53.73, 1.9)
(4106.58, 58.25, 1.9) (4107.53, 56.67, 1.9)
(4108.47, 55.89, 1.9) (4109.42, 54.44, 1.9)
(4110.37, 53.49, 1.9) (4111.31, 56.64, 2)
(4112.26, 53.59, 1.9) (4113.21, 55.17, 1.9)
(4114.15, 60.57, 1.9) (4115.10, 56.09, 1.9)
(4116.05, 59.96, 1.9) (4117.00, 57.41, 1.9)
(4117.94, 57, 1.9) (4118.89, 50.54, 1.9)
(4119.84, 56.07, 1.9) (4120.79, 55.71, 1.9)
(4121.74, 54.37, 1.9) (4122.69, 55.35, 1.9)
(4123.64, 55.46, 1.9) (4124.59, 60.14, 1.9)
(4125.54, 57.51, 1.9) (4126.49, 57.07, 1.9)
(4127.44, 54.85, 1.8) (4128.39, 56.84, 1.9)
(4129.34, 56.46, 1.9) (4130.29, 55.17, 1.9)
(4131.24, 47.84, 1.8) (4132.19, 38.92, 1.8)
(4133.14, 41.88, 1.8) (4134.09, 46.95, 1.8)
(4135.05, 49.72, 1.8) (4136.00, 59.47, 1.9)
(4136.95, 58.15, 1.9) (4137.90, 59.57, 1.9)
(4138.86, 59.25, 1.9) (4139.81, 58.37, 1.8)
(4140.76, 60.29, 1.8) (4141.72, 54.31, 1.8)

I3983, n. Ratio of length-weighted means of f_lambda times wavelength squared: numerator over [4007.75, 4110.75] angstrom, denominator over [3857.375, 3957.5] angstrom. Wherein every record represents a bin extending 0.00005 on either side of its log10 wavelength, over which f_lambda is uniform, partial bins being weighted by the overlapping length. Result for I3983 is 1.99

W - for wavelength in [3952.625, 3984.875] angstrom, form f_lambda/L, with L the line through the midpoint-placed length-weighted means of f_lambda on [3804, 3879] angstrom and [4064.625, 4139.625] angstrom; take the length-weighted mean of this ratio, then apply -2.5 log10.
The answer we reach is 0.29 mag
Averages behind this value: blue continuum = 23.7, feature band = 29.2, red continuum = 53.2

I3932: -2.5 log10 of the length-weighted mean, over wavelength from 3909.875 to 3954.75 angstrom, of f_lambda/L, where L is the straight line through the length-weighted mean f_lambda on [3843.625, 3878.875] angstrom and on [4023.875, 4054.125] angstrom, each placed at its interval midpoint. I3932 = 0.32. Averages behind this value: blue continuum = 26.1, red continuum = 50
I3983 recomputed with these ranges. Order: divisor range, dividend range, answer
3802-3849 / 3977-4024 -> 2.29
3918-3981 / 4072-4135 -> 2.34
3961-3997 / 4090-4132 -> 1.68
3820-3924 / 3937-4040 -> 1.62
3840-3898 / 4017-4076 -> 1.96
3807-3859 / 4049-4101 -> 2.60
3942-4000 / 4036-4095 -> 1.55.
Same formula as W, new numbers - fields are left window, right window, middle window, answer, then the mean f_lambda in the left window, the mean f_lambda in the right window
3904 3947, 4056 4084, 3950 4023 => -0.15 mag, 25.2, 47.5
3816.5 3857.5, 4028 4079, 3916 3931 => 0.25 mag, 20.9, 47.8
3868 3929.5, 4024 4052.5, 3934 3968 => 0.41 mag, 29.8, 49.7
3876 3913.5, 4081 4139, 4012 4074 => -0.04 mag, 31.2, 54.6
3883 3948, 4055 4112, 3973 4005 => -0.19 mag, 27.4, 51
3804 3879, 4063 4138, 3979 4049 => -0.15 mag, 23.7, 52.6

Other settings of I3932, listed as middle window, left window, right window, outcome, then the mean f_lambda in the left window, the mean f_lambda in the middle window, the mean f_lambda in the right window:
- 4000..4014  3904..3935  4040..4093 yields -0.25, 26.9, 50.9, 49.9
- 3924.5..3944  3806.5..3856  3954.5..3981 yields 0.48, 22.6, 16.5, 26.5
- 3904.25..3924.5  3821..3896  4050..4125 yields -0.09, 23.9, 33.4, 52.3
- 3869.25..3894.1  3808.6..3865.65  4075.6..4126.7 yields 0.01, 22.3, 27.5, 54.6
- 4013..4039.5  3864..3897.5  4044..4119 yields -0.16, 28.3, 51.6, 51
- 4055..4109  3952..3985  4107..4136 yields -0.06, 29.4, 50.8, 54.3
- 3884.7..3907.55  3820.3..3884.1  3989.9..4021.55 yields -0.01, 22.6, 30.8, 50.4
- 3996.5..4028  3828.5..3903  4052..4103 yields -0.19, 25.6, 51.3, 50.6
